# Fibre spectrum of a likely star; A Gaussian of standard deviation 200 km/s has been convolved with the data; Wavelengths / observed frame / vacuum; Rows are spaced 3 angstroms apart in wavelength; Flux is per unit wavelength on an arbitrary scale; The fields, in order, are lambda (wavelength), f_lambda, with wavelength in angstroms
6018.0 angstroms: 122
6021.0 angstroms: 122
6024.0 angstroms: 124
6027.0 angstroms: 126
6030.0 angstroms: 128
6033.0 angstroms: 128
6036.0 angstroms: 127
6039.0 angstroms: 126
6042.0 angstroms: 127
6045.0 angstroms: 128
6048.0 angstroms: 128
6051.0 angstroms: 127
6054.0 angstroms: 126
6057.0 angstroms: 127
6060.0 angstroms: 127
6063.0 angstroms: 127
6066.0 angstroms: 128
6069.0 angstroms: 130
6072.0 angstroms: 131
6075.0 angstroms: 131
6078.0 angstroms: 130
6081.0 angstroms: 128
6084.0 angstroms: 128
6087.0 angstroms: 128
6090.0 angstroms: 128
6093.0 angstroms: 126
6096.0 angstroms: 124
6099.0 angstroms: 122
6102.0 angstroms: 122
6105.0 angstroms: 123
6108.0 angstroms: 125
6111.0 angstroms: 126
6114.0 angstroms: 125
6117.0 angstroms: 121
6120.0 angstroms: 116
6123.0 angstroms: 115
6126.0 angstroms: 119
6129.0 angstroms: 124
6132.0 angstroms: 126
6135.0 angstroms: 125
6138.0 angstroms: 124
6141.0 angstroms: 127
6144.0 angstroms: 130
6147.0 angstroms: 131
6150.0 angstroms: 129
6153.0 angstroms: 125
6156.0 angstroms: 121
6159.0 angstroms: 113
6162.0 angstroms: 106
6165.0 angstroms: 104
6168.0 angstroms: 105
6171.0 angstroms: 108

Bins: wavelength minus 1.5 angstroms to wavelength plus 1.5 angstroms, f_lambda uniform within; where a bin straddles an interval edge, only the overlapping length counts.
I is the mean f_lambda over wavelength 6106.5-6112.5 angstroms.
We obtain 126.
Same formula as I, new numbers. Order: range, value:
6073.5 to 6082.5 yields 130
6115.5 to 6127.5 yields 118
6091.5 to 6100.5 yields 124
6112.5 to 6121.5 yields 121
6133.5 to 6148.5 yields 127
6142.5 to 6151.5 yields 130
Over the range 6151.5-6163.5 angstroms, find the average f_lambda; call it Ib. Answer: 116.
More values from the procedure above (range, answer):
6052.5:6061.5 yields 127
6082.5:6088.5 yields 128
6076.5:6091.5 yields 128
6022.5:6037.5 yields 127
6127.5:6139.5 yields 125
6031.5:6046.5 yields 127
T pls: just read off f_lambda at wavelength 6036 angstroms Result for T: 127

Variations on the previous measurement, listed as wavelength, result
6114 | 125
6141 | 127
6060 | 127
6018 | 122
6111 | 126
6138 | 124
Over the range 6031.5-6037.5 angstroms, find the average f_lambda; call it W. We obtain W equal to 128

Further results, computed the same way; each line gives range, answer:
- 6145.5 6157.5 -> 126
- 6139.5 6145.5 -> 128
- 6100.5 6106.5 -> 122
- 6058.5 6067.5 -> 127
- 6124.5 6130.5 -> 122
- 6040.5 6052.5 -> 128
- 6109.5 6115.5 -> 126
